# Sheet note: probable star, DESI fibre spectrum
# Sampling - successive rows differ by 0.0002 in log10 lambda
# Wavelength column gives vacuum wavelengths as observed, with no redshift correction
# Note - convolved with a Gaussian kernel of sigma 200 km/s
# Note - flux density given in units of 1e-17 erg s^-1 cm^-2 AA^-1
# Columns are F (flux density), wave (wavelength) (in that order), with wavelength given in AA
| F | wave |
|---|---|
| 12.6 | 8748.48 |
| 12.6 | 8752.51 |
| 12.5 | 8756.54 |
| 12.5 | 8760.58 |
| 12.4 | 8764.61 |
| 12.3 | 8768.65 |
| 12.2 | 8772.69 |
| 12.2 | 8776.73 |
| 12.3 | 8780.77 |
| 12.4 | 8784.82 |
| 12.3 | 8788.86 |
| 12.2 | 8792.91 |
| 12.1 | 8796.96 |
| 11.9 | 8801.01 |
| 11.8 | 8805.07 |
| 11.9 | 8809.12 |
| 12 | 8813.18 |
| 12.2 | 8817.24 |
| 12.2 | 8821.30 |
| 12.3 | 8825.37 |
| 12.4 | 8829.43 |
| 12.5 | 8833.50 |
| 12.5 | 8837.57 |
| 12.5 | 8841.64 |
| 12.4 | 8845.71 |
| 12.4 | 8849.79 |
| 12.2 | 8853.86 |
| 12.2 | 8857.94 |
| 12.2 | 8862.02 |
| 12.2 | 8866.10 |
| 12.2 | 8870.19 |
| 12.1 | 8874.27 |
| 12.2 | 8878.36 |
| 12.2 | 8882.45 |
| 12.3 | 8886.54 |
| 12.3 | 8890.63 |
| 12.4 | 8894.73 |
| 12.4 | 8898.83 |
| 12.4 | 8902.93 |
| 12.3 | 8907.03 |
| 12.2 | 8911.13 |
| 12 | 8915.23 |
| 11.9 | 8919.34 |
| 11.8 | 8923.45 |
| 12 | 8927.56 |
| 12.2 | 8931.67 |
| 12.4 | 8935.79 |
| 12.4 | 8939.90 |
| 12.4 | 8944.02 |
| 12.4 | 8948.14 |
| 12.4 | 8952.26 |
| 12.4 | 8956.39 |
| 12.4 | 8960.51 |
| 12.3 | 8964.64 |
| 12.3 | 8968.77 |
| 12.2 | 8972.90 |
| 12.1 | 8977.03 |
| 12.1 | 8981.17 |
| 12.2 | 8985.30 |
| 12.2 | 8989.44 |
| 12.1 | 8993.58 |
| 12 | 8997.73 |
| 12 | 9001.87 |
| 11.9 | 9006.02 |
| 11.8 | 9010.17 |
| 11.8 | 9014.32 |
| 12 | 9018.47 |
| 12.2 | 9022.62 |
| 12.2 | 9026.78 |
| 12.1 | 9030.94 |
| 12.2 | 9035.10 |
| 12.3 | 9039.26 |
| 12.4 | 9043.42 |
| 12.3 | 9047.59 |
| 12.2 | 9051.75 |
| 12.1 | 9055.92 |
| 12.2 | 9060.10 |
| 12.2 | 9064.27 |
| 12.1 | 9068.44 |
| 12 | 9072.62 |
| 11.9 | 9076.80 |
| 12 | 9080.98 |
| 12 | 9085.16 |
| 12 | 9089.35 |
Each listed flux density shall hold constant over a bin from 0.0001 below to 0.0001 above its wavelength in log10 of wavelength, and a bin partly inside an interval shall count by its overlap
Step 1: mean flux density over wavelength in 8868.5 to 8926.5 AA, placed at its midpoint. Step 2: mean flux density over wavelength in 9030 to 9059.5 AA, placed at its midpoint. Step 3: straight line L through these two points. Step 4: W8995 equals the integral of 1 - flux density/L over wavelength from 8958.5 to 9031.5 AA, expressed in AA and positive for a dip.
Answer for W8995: 0.67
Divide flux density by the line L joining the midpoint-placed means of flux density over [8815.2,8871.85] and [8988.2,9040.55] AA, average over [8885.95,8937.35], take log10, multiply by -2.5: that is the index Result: 0.00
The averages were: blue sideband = 12.3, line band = 12.2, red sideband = 12.1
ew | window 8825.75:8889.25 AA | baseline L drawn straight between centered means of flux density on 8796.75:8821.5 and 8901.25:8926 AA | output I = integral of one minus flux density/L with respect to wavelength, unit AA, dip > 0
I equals -1.4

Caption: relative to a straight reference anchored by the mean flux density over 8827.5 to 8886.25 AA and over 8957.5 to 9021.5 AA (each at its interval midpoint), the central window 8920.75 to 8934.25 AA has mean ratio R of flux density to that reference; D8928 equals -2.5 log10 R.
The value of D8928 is 0.02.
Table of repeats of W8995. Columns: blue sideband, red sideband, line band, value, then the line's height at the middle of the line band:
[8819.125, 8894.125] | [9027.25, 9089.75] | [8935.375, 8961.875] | -0.4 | 12.2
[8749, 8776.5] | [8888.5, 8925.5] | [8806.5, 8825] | 0.4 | 12.3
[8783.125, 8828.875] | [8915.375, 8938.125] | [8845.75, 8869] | -0.3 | 12.1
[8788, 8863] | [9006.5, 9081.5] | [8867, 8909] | -0.3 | 12.2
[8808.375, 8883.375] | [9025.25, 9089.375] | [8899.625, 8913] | -0.1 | 12.2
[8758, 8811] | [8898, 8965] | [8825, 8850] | -0.5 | 12.2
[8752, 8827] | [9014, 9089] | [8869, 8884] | 0.0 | 12.2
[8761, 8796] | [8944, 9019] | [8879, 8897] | -0.1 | 12.2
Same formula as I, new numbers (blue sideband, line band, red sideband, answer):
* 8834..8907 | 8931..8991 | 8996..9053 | -0.5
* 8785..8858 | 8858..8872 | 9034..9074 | 0.0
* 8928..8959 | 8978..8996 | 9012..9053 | 0.2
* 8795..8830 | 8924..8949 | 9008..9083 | -0.4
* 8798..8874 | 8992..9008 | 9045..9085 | 0.2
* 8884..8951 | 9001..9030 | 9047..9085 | 0.4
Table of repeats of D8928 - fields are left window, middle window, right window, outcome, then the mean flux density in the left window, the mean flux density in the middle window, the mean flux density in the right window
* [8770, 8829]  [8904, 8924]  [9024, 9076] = 0.01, 12.2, 12.1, 12.2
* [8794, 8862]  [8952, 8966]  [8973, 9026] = -0.03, 12.2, 12.4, 12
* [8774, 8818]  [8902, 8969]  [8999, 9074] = -0.01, 12.1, 12.2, 12.1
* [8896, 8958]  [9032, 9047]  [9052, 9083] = -0.02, 12.2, 12.3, 12.1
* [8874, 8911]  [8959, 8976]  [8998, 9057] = -0.01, 12.3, 12.3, 12.1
